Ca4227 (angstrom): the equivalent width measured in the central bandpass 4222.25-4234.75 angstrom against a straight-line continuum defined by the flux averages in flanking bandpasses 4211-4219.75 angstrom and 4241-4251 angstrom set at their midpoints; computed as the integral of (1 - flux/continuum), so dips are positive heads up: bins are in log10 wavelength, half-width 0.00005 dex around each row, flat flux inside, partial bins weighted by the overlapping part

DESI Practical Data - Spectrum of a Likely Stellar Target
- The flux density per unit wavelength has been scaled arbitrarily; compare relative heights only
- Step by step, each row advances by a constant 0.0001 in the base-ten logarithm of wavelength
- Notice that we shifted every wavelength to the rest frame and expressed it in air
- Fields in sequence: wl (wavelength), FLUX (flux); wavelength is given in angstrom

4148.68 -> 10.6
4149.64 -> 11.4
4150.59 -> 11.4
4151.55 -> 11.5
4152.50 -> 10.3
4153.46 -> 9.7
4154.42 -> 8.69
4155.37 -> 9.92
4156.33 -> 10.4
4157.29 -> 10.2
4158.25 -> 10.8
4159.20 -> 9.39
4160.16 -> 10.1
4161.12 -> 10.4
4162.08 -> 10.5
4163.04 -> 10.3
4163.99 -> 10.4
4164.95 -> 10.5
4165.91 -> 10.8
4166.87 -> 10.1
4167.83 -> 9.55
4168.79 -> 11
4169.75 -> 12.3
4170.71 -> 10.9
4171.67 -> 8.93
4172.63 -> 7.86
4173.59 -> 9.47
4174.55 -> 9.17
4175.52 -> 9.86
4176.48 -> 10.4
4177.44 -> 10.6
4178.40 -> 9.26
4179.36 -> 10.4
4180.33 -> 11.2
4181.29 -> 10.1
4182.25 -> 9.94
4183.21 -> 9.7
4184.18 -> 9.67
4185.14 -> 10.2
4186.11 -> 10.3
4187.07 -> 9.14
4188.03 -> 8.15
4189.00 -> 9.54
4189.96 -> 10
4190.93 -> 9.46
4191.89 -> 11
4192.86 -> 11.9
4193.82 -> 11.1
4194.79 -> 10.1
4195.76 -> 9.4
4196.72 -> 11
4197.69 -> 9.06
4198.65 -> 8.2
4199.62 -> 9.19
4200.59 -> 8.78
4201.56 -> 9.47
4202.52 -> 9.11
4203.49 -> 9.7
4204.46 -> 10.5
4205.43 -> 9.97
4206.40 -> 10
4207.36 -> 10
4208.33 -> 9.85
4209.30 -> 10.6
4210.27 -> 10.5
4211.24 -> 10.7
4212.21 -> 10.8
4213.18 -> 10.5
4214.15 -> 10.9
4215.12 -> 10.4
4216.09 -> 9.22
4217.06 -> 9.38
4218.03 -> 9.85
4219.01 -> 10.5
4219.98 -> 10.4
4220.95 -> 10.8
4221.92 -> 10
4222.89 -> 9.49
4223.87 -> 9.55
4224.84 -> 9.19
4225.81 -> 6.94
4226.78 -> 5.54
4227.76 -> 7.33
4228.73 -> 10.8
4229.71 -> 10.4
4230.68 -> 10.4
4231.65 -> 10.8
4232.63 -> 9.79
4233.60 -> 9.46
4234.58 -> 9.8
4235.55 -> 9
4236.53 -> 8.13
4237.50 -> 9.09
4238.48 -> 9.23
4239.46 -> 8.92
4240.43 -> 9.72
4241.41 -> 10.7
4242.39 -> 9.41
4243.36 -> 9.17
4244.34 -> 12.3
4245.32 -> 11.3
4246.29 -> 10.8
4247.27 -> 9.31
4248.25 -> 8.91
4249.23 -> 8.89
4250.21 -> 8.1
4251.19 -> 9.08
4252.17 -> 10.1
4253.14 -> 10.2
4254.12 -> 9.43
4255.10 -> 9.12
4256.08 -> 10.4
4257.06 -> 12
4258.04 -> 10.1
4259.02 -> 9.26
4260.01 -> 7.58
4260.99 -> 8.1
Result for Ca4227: 1.1 angstrom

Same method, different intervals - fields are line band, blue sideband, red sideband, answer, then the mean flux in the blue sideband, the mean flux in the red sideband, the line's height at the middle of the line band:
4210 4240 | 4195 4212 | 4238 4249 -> 0.84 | 9.79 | 9.95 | 9.88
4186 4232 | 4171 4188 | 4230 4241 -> -0.76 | 9.75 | 9.51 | 9.62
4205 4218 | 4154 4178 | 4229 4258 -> -0.36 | 10.1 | 9.8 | 9.93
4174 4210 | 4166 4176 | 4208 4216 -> 1.13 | 9.94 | 10.5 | 10.2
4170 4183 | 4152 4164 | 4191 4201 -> 0.17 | 10.1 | 9.96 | 10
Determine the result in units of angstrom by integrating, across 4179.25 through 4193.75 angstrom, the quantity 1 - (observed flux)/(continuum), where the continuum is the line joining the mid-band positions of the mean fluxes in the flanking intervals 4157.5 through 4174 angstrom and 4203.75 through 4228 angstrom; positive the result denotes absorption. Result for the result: -0.1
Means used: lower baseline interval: 10.2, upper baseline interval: 9.74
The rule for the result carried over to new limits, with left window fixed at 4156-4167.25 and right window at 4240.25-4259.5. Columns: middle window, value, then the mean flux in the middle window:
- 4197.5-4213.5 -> 0.5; 9.83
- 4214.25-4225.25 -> 0.1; 9.93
